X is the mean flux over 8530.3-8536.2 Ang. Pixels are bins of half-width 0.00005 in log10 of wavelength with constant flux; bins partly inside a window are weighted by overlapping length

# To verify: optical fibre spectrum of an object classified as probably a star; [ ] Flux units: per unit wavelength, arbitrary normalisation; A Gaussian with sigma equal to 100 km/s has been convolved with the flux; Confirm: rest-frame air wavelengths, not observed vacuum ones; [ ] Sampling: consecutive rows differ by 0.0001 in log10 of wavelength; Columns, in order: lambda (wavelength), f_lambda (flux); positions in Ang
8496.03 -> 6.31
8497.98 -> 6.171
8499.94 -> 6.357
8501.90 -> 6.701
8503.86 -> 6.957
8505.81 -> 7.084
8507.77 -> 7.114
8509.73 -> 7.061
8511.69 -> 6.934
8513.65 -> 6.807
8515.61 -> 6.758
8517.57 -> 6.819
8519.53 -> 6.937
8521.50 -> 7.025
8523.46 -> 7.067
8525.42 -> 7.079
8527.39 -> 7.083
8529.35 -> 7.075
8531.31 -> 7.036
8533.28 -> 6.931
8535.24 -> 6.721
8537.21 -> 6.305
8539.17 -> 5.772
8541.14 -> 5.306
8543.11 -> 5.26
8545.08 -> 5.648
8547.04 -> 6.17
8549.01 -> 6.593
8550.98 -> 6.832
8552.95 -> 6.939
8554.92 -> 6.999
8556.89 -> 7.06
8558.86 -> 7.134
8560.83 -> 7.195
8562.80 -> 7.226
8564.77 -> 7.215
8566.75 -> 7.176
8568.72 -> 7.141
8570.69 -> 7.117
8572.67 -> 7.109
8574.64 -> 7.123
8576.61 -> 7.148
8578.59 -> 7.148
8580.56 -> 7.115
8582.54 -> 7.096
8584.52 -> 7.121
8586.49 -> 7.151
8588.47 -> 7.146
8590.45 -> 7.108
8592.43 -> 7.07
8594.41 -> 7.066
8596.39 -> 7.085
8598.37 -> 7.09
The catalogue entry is 6.9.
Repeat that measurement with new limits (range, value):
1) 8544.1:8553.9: 6.44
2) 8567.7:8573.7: 7.13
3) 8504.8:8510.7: 7.09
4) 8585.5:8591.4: 7.14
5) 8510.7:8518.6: 6.83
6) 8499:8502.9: 6.52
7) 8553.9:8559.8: 7.06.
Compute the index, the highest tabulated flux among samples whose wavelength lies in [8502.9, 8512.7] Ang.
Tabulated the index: 7.114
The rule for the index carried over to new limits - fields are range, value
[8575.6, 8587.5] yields 7.151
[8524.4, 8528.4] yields 7.083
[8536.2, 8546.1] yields 6.305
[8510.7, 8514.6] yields 6.934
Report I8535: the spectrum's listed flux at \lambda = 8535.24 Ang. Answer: 6.721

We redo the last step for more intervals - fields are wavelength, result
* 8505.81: 7.084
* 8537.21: 6.305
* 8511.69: 6.934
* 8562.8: 7.226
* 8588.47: 7.146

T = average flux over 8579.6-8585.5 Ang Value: 7.1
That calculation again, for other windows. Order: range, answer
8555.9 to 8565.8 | 7.16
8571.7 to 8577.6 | 7.13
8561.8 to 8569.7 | 7.19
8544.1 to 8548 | 5.92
